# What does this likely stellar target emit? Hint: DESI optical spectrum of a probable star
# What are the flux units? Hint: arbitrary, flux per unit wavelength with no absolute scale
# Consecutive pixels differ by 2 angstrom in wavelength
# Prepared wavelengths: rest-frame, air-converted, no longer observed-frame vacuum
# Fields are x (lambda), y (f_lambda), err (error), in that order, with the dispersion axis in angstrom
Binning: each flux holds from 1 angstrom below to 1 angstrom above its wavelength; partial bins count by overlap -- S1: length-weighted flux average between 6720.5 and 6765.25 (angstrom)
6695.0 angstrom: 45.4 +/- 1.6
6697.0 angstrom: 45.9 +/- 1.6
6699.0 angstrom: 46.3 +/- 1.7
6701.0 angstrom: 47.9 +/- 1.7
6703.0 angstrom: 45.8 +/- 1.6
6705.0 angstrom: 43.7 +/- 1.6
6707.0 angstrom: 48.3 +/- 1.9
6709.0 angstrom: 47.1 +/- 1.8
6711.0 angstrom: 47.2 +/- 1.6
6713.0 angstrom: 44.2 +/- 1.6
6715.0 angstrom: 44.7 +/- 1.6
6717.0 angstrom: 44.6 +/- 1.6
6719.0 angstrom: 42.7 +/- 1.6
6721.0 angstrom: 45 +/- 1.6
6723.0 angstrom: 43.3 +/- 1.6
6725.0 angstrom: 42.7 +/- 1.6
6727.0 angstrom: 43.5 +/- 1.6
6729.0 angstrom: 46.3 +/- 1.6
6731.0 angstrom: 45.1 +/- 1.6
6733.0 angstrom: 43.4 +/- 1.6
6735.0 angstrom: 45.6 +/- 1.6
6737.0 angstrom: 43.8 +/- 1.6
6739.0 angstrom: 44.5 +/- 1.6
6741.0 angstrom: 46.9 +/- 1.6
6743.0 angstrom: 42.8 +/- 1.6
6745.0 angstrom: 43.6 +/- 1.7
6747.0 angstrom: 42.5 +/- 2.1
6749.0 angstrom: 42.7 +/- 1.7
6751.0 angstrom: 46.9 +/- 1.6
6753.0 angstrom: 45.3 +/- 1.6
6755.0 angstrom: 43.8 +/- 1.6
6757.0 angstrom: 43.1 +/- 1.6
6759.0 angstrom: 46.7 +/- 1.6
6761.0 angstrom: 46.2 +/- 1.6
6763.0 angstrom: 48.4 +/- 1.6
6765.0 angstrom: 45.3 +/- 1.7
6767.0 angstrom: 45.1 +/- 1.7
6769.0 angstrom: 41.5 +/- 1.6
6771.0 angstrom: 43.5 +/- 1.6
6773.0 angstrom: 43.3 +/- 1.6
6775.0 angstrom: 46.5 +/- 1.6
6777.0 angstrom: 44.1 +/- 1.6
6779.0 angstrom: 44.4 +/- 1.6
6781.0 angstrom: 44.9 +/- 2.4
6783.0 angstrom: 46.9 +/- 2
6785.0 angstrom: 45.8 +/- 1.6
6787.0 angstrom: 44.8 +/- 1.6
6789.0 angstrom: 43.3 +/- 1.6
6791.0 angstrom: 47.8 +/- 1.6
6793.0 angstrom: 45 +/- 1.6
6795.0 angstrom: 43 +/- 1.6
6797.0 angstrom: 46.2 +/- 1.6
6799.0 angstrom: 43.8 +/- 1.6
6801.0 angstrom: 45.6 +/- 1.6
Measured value 44.7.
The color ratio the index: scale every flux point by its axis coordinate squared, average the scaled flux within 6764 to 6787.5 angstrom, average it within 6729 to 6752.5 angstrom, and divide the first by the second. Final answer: 1.02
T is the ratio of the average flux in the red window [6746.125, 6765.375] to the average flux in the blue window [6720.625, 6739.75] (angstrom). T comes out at 1.02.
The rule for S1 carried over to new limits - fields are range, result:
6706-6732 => 45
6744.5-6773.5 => 44.6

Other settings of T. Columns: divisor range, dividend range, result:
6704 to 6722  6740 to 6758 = 0.98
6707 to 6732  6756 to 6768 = 1.02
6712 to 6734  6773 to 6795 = 1.02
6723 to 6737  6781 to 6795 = 1.02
